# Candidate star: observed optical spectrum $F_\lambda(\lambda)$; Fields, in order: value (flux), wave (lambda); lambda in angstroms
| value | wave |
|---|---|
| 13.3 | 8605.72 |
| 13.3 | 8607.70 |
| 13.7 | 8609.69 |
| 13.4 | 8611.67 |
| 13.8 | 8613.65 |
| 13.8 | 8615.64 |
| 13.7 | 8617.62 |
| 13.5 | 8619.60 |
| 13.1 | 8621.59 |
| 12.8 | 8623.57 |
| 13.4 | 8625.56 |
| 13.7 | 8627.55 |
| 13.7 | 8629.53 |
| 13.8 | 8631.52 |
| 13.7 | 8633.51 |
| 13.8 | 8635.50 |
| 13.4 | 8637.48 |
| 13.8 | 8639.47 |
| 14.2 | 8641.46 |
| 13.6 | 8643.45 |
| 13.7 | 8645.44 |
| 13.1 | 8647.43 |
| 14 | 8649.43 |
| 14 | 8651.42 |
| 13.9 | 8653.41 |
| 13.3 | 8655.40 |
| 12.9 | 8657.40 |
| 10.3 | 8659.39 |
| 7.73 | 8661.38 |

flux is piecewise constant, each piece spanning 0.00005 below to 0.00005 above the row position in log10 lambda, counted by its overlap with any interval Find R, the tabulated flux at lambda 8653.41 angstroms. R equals 13.9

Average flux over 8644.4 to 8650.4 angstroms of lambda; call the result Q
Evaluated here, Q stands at 13.6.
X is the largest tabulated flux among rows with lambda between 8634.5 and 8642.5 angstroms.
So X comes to 14.2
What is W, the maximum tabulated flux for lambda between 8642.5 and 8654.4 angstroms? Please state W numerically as 14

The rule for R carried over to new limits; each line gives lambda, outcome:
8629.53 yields 13.7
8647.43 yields 13.1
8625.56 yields 13.4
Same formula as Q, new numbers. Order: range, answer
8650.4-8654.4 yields 14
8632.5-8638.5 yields 13.6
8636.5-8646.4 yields 13.7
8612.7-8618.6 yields 13.8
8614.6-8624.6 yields 13.4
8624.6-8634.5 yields 13.7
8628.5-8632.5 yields 13.8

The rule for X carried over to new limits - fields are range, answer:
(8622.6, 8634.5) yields 13.8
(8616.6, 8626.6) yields 13.7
